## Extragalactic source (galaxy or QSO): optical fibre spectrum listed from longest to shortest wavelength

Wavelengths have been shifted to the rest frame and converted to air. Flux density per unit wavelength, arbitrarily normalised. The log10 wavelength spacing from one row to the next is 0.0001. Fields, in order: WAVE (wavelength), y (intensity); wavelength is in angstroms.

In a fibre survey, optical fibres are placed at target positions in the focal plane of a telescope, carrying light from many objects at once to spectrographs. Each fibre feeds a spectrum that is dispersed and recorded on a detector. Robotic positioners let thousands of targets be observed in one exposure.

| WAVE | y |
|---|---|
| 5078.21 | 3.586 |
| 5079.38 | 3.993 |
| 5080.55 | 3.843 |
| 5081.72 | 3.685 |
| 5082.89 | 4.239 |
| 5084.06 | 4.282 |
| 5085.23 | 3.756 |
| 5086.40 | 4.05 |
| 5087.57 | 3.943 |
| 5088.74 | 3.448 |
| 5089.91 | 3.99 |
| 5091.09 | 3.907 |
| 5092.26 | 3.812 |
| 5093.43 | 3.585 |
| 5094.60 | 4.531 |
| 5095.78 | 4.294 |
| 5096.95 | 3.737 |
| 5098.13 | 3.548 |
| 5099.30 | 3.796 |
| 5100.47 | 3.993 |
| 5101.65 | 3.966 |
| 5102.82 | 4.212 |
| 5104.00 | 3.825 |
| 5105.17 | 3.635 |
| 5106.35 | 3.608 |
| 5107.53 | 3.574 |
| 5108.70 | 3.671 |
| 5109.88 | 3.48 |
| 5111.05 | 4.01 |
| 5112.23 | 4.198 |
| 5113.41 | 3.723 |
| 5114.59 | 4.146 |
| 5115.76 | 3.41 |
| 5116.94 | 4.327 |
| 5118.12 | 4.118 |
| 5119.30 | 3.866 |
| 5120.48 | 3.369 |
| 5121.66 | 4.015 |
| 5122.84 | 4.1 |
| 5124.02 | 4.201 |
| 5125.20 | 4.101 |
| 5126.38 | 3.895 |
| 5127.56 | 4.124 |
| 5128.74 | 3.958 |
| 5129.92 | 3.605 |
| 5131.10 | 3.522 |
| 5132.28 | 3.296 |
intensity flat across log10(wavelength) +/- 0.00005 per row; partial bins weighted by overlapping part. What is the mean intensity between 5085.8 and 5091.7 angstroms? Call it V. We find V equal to 3.87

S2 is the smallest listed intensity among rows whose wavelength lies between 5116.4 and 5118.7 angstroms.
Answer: 4.118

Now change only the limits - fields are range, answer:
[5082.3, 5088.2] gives 3.756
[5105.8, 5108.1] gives 3.574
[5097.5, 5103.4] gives 3.548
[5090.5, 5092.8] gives 3.812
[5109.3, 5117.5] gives 3.41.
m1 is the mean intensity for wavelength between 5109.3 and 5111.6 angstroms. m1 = 3.75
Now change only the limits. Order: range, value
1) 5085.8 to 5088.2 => 3.99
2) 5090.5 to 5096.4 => 4.02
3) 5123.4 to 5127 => 4.07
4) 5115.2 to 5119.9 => 3.93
